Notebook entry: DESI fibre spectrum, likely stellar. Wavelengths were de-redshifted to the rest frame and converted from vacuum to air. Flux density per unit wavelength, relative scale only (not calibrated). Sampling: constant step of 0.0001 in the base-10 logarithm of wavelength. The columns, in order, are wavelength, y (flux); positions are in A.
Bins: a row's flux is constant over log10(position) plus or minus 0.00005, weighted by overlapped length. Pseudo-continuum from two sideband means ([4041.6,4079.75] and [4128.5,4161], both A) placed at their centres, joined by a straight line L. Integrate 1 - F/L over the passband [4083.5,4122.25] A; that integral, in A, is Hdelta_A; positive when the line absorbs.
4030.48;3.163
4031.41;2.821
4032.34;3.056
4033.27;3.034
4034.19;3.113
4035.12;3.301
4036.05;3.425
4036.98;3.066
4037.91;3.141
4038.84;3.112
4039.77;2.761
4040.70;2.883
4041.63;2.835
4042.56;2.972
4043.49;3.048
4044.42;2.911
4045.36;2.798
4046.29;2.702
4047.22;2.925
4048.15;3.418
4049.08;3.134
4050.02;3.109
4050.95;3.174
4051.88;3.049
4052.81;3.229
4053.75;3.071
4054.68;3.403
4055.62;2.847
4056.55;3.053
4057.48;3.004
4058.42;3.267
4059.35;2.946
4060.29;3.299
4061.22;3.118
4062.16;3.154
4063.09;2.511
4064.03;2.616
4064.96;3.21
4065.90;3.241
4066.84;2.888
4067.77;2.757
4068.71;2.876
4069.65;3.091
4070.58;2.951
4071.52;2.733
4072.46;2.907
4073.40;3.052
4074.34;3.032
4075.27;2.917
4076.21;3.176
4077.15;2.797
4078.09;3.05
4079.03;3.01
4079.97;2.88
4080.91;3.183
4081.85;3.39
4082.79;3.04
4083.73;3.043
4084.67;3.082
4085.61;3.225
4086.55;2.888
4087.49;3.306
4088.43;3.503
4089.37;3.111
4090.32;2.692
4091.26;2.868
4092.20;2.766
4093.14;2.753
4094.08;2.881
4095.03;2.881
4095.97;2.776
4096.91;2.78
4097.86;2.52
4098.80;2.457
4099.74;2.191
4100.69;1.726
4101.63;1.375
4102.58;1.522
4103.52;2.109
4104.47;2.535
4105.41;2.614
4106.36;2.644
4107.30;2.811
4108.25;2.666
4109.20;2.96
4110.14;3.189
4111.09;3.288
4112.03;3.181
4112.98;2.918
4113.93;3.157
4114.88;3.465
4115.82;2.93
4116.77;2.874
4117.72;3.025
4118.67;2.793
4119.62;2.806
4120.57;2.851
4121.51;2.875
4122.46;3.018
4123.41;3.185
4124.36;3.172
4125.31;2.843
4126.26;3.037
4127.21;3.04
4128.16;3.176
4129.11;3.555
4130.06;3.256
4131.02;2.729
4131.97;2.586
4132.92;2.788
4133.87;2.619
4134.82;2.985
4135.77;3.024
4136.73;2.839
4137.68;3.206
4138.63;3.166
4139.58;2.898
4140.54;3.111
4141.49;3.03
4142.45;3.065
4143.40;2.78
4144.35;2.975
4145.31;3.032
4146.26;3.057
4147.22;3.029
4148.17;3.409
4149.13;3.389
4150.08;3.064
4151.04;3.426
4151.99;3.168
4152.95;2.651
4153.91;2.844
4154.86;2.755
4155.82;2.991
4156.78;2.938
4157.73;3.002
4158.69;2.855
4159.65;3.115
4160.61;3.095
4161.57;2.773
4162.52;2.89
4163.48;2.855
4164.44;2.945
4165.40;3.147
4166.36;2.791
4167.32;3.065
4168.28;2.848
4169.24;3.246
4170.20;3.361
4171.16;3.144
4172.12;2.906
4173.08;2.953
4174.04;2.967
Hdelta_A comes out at 2.9 A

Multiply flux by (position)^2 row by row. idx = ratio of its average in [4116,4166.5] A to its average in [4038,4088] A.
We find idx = 1.03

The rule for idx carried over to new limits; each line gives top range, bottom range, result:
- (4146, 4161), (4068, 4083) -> 1.06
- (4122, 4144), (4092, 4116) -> 1.15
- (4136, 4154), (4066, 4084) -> 1.06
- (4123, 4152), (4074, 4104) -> 1.13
